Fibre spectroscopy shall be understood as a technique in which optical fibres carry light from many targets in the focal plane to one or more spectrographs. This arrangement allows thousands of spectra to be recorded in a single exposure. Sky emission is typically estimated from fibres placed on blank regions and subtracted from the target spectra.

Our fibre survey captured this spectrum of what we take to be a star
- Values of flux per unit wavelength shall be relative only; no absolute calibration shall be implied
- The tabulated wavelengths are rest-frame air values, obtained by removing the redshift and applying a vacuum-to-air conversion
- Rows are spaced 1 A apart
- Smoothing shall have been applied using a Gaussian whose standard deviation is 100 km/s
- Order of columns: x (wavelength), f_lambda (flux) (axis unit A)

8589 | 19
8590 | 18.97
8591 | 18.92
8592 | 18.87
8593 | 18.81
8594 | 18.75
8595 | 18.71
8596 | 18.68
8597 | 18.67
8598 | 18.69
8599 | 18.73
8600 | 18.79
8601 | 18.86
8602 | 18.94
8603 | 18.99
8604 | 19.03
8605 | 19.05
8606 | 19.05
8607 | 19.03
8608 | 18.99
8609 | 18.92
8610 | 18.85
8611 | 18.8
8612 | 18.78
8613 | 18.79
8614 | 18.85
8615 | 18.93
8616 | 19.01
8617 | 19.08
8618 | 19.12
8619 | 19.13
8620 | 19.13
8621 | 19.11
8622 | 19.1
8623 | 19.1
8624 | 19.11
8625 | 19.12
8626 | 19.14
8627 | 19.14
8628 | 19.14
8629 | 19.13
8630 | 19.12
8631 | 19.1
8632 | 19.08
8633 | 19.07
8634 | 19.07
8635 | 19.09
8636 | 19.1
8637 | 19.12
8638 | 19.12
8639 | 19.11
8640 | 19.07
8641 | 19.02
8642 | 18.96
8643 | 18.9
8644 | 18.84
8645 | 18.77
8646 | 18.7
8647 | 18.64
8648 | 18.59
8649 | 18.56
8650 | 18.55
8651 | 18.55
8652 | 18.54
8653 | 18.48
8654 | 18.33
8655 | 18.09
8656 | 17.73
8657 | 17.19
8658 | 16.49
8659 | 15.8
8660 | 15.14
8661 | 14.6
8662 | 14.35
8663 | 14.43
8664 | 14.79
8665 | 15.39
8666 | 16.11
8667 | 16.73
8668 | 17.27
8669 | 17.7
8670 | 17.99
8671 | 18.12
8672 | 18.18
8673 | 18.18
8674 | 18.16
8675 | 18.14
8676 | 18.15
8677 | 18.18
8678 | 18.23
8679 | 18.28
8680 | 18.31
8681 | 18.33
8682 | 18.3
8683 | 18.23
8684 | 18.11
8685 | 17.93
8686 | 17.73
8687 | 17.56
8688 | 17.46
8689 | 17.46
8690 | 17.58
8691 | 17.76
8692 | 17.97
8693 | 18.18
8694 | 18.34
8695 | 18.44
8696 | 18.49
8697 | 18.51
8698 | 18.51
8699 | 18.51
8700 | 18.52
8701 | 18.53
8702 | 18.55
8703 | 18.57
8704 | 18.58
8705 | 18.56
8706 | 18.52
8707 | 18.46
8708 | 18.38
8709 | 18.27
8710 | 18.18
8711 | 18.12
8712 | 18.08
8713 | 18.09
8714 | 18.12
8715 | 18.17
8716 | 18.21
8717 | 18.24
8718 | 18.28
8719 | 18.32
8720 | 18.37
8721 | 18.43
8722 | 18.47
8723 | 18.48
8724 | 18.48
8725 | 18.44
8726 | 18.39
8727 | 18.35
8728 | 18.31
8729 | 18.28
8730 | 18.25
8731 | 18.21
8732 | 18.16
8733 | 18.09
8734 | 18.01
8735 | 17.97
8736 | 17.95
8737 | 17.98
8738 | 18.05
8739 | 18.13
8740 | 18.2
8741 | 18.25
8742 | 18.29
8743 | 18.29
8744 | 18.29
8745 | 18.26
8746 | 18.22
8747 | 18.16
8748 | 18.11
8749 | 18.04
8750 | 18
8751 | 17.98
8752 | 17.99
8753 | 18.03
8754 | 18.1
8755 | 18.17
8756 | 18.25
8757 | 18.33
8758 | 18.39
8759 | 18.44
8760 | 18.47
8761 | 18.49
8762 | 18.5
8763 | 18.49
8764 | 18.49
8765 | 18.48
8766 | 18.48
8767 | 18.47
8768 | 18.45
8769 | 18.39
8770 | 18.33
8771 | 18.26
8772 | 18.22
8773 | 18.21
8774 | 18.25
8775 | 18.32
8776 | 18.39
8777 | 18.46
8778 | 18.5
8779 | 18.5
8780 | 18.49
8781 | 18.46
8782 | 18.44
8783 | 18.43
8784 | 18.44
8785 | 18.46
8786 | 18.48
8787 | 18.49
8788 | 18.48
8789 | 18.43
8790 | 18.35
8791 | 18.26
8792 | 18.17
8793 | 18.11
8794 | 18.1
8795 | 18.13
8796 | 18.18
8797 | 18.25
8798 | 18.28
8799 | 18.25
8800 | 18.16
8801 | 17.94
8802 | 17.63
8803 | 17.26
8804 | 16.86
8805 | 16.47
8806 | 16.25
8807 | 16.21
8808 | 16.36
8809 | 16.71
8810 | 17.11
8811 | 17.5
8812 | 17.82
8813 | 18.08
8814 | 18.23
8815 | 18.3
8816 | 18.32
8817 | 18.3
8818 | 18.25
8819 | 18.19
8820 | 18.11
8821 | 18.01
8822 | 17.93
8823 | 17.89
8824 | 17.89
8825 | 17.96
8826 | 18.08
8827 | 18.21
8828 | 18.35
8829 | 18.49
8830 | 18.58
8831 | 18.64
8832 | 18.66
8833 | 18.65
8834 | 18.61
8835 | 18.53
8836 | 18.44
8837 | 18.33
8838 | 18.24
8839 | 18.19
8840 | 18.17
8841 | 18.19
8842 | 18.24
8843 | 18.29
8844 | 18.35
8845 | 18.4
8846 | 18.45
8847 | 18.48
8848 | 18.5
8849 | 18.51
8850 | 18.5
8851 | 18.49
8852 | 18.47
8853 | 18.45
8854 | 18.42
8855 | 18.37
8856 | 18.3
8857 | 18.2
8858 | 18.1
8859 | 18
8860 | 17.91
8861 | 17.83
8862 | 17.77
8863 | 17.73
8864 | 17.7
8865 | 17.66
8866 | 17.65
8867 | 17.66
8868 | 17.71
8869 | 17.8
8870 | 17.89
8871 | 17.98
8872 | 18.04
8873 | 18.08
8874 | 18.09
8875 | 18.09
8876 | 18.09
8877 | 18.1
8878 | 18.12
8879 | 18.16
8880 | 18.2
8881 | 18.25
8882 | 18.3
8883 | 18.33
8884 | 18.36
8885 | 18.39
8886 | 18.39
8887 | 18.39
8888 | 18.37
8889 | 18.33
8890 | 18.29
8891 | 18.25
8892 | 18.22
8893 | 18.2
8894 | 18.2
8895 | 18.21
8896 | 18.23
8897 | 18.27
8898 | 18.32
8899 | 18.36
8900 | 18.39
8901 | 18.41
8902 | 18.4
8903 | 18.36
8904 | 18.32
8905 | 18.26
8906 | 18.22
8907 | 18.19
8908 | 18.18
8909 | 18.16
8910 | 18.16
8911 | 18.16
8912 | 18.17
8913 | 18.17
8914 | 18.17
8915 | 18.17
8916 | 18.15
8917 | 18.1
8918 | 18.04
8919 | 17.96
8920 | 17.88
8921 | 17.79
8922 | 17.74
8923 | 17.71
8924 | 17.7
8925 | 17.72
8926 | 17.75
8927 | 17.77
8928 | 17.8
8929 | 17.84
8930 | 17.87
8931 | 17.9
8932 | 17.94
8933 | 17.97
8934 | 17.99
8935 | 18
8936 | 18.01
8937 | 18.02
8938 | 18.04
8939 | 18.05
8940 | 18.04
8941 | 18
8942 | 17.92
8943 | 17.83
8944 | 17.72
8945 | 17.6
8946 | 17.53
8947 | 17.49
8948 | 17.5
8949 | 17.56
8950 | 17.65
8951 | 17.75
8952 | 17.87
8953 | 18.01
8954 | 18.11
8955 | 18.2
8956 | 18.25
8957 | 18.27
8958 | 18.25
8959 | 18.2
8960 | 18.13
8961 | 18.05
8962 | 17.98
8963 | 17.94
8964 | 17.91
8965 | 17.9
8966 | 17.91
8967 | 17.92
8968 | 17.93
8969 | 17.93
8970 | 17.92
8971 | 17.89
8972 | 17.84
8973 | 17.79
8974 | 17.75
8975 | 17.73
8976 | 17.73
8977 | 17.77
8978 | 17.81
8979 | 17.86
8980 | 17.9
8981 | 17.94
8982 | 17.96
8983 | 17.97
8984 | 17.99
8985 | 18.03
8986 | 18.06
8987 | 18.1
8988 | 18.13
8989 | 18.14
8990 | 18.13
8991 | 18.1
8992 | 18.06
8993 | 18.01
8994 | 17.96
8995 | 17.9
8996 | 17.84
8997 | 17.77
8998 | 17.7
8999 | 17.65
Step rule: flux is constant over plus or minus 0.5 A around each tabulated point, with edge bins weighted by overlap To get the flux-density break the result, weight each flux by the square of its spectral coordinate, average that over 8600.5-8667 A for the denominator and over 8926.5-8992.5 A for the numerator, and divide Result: 1.05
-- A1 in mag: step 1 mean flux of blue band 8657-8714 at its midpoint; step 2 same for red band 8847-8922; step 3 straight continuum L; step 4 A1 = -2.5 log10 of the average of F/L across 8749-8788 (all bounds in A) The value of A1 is -0.029 mag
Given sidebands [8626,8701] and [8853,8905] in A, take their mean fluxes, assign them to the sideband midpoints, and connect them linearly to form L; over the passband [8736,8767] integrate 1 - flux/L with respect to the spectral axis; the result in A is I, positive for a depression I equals -0.3 A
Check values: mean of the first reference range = 18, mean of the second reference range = 18.1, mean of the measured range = 18.2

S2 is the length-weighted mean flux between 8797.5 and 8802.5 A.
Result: 18.1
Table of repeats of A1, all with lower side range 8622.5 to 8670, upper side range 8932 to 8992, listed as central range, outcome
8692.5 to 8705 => -0.03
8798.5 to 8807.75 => 0.05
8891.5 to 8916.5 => -0.02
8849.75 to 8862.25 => -0.02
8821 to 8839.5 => -0.02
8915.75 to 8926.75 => 0.01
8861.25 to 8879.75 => 0.00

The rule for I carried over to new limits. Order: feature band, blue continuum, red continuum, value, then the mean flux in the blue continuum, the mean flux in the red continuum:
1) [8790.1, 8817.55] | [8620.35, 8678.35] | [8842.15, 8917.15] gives 0.71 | 18.1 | 18.2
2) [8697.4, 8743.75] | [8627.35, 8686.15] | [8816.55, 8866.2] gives -0.60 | 18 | 18.2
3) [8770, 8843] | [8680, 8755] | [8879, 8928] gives 0.39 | 18.2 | 18.2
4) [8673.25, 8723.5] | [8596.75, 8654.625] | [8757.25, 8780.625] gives 1.18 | 18.9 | 18.4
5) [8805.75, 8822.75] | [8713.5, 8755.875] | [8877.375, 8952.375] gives 0.46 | 18.2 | 18.1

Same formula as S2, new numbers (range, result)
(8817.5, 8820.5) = 18.2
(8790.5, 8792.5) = 18.2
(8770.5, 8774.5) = 18.2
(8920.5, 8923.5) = 17.7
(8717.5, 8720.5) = 18.3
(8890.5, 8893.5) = 18.2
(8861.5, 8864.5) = 17.7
